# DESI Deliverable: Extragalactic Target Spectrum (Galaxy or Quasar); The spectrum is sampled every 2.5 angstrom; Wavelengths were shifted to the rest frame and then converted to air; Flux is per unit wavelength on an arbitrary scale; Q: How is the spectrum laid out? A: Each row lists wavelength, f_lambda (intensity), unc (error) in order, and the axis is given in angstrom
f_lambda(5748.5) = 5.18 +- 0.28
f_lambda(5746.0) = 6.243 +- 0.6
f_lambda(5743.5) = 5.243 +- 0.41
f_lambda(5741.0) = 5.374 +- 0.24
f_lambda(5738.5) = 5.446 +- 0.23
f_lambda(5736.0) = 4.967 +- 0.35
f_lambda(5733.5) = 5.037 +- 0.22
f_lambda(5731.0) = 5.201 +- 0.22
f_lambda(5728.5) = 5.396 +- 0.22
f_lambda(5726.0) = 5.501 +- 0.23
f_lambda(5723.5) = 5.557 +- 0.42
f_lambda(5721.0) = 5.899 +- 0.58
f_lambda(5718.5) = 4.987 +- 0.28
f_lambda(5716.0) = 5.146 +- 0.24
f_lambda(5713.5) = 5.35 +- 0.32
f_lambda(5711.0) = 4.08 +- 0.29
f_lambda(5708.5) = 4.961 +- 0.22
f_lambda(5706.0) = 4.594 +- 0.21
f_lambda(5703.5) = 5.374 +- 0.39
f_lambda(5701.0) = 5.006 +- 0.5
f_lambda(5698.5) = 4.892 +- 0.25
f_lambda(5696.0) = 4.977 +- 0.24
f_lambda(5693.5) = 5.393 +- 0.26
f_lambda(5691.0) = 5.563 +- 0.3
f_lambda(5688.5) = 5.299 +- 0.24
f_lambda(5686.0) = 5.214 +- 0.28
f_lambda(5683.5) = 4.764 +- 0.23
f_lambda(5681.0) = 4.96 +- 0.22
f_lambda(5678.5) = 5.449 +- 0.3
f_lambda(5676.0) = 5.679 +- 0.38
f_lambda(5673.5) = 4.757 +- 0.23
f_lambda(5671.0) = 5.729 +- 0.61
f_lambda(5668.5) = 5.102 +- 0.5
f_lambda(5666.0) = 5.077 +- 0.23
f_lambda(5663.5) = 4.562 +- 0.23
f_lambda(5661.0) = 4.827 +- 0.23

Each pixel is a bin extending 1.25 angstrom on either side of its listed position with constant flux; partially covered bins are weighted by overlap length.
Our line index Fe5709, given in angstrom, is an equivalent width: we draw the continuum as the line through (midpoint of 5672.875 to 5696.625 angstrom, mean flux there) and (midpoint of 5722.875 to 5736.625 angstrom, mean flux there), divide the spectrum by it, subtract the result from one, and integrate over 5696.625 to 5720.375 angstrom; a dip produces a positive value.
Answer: 1.3 angstrom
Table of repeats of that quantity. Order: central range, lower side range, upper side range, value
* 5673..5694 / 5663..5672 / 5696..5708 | -0.7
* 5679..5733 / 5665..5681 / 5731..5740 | 0.7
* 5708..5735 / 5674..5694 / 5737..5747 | 1.2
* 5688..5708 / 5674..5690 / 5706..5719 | -0.4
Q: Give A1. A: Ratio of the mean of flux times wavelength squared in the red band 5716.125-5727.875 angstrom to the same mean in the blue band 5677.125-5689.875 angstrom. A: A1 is 1.07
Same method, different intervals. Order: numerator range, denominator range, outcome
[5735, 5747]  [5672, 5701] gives 1.07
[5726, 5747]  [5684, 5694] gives 1.02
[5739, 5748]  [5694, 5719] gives 1.14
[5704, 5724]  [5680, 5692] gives 0.99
